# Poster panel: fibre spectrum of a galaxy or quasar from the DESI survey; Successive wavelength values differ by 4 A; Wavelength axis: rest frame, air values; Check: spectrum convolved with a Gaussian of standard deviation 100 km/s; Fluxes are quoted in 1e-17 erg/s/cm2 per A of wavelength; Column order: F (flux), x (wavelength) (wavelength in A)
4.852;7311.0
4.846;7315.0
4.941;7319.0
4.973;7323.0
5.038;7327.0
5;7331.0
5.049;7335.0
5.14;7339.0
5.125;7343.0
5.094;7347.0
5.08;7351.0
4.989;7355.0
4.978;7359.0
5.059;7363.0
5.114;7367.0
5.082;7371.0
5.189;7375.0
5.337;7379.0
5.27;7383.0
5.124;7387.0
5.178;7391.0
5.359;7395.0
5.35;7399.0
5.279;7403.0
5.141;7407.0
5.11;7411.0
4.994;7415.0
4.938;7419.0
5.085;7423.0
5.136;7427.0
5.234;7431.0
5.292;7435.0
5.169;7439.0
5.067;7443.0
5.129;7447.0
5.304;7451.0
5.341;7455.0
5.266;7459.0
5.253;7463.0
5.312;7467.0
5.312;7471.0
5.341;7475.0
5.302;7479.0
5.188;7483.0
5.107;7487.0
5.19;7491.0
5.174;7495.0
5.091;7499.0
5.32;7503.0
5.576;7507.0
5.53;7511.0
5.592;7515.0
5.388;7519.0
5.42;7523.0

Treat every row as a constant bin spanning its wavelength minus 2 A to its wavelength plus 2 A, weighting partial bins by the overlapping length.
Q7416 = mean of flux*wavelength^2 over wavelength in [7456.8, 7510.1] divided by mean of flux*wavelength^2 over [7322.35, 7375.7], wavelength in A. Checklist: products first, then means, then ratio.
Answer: 1.1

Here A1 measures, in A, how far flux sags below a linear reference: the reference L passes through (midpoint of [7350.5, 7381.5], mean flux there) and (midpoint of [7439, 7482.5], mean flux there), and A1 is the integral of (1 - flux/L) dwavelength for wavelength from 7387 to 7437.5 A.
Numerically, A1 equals 0.1 A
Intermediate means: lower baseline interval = 5.11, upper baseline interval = 5.26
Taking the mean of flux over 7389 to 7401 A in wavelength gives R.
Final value 5.3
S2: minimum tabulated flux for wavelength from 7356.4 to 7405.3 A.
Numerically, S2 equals 4.978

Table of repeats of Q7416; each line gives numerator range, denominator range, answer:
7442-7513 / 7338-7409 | 1.05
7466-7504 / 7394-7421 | 1.03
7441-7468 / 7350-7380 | 1.05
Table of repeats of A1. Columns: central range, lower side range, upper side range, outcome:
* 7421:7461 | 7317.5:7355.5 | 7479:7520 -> 0.12 A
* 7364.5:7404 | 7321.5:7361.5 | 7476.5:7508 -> -0.96 A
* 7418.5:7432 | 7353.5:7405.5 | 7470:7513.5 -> 0.30 A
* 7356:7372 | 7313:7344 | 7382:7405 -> 0.29 A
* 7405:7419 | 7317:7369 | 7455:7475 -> 0.34 A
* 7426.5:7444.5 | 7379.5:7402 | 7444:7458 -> 0.22 A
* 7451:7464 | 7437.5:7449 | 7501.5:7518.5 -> -0.23 A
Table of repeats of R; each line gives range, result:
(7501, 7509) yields 5.45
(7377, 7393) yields 5.23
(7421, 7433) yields 5.15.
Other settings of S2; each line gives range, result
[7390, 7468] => 4.938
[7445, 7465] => 5.129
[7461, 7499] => 5.091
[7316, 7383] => 4.941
